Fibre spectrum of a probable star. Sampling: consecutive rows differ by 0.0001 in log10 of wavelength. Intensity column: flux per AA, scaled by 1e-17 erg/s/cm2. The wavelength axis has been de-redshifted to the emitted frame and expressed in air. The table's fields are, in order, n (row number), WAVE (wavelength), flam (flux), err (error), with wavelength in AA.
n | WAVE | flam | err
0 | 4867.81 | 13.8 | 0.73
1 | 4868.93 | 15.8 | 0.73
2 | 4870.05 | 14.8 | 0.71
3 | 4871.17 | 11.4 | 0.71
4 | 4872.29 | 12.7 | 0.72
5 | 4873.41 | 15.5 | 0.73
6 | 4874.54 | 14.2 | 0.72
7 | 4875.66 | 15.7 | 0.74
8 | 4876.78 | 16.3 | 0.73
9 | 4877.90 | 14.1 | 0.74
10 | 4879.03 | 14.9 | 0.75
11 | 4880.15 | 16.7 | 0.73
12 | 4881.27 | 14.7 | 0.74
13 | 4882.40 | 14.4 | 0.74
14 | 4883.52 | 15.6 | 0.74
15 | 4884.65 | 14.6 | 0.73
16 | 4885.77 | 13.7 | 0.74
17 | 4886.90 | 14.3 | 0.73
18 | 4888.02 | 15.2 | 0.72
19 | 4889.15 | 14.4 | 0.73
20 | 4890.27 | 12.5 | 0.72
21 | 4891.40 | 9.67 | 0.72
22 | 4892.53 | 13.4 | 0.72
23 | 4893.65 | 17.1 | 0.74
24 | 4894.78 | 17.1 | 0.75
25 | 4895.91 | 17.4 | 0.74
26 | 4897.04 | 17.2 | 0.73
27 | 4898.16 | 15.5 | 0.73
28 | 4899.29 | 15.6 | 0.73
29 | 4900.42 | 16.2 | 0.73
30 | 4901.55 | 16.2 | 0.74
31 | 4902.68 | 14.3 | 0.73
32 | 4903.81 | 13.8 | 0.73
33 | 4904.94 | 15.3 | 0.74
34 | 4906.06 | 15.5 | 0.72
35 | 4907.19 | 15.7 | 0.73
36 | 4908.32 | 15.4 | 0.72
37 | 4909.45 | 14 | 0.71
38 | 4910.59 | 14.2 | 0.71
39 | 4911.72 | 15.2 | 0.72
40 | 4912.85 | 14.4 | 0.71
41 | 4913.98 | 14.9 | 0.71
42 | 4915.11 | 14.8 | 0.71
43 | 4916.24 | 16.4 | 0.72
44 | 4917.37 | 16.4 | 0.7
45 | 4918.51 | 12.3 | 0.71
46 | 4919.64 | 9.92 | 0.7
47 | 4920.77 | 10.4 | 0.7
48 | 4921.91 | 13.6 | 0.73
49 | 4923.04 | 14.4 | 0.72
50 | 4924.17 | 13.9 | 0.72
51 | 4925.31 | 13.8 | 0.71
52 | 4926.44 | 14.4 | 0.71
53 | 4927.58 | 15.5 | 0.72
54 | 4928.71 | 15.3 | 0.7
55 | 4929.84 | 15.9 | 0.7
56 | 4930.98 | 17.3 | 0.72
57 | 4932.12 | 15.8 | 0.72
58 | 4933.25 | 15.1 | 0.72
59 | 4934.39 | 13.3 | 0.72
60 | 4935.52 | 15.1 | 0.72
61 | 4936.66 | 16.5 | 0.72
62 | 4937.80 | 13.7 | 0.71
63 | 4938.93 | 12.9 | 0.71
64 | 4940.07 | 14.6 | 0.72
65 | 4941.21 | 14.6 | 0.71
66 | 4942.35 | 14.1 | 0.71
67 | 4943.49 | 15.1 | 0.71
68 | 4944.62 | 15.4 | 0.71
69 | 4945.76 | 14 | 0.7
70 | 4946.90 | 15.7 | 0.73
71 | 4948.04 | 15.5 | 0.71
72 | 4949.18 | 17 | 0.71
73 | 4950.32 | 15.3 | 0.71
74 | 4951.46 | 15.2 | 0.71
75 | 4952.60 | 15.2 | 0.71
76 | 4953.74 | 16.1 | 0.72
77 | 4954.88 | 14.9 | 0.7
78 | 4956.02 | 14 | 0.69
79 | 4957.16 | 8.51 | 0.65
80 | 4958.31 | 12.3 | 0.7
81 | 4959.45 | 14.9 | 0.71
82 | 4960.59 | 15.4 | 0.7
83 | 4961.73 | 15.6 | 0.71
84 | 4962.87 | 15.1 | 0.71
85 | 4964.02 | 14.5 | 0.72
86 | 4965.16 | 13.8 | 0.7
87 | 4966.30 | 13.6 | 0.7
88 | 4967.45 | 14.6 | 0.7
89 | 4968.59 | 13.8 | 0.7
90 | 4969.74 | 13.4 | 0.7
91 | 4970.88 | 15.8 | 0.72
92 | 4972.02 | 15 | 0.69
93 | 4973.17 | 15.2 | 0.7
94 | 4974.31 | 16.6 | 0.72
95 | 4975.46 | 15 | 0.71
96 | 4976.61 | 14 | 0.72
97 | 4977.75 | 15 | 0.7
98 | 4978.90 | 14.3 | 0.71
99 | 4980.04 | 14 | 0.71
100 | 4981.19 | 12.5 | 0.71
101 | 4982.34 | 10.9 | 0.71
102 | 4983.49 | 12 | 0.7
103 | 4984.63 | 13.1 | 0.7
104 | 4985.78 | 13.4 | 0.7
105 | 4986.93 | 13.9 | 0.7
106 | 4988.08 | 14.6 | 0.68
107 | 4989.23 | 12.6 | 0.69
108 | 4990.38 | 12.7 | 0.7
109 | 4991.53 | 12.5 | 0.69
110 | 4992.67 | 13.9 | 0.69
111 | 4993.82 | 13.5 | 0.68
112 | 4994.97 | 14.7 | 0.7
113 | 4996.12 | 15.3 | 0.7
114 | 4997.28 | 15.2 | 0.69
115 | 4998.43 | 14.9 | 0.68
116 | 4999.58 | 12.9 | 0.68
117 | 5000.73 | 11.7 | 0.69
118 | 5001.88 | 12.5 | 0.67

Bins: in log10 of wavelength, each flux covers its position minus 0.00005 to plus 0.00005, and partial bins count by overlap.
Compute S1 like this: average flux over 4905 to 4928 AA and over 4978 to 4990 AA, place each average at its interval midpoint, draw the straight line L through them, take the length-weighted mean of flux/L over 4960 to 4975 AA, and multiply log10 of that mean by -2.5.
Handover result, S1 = -0.11 mag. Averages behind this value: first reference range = 14.3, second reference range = 13.2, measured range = 14.8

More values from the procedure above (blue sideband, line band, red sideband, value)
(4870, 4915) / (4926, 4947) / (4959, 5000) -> -0.03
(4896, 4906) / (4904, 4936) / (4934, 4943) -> 0.03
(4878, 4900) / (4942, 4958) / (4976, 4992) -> -0.06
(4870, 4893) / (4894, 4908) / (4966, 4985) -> -0.12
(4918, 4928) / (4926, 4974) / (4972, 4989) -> -0.10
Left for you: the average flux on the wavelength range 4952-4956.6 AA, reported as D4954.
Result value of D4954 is 15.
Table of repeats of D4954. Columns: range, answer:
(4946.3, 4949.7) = 16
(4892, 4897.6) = 16.5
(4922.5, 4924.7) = 14.2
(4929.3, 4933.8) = 16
